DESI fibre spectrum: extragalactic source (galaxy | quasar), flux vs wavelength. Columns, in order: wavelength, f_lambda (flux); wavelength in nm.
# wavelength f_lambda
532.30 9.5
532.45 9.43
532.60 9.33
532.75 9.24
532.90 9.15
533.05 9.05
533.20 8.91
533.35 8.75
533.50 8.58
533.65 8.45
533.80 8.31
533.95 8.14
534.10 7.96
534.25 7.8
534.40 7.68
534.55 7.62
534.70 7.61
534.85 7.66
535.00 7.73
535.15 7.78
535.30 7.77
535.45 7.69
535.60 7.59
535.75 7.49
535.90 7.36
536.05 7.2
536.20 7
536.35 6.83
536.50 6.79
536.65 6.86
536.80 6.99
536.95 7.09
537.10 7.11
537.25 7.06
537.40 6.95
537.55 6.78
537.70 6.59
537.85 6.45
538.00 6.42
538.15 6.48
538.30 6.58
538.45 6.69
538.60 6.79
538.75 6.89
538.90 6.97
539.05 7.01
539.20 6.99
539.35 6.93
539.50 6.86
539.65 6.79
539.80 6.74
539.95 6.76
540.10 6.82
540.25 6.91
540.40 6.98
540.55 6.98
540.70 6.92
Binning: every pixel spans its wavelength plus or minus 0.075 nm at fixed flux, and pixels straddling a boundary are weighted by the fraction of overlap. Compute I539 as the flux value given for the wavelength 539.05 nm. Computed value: 7.01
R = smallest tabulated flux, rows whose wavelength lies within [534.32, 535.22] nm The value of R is 7.61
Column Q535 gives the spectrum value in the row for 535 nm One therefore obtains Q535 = 7.73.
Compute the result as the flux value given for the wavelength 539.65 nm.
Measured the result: 6.79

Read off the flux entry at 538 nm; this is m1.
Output 6.42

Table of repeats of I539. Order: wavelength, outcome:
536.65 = 6.86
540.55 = 6.98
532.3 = 9.5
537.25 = 7.06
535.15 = 7.78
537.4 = 6.95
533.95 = 8.14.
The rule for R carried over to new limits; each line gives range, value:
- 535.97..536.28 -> 7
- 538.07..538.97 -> 6.48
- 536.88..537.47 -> 6.95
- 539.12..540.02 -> 6.74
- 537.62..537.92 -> 6.45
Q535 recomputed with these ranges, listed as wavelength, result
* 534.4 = 7.68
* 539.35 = 6.93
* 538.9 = 6.97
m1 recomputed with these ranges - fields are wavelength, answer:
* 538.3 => 6.58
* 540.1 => 6.82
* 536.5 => 6.79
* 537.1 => 7.11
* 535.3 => 7.77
